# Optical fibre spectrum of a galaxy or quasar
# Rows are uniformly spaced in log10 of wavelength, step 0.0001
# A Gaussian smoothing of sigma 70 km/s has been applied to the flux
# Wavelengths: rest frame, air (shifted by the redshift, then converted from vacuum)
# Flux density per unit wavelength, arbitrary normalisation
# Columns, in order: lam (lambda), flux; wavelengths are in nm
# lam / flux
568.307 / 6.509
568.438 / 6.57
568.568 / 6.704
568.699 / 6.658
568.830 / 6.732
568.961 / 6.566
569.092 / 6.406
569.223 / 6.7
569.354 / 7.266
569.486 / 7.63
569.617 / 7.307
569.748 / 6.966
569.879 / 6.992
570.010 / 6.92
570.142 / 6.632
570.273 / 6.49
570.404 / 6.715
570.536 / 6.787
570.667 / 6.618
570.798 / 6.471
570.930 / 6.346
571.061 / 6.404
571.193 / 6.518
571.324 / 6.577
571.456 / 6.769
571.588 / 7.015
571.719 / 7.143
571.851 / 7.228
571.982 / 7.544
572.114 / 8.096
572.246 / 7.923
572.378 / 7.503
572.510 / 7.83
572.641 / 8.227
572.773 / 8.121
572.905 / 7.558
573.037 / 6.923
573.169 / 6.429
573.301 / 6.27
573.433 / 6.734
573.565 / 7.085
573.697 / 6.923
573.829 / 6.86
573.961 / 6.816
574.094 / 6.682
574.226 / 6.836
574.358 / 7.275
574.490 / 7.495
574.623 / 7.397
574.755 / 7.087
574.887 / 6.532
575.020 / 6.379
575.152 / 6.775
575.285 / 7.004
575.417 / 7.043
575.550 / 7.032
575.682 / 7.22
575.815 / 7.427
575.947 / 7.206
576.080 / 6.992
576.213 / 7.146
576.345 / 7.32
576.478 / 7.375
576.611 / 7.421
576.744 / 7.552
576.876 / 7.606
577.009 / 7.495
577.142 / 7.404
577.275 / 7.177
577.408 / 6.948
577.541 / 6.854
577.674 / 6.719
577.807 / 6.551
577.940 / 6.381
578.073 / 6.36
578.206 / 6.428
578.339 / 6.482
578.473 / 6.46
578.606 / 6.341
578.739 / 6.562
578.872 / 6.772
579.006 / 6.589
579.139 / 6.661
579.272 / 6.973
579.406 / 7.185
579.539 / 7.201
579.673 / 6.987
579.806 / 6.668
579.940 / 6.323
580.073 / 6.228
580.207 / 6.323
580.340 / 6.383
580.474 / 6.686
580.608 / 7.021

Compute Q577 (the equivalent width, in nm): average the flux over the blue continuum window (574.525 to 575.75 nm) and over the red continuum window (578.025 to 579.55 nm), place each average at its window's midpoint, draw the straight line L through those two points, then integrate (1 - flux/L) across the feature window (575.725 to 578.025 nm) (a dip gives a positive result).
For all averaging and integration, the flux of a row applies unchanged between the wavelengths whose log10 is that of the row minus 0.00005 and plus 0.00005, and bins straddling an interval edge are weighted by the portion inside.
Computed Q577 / -0.11 nm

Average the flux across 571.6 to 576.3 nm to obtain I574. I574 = 7.16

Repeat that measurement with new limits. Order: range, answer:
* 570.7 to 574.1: 7.08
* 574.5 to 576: 7.03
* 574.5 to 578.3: 7.03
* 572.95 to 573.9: 6.77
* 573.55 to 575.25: 6.93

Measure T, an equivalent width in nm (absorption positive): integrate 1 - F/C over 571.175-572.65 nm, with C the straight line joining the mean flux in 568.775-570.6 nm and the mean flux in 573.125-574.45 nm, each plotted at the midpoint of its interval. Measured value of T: -0.113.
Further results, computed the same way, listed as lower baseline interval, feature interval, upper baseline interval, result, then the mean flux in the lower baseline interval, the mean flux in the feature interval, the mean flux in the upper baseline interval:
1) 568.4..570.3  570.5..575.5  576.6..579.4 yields -0.138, 6.85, 7.03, 6.84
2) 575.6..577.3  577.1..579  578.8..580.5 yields 0.096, 7.34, 6.66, 6.69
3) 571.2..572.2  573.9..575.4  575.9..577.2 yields 0.071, 7.17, 6.94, 7.35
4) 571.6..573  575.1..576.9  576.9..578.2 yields -0.027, 7.68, 7.22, 6.88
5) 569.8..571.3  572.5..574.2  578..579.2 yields -0.127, 6.63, 7.08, 6.52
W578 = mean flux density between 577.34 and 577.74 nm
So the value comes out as 6.84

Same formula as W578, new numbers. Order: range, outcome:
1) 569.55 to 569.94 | 7.1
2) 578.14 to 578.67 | 6.42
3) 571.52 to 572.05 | 7.24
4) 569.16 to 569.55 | 7.19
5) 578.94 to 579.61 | 6.92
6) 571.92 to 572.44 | 7.76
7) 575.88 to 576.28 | 7.13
